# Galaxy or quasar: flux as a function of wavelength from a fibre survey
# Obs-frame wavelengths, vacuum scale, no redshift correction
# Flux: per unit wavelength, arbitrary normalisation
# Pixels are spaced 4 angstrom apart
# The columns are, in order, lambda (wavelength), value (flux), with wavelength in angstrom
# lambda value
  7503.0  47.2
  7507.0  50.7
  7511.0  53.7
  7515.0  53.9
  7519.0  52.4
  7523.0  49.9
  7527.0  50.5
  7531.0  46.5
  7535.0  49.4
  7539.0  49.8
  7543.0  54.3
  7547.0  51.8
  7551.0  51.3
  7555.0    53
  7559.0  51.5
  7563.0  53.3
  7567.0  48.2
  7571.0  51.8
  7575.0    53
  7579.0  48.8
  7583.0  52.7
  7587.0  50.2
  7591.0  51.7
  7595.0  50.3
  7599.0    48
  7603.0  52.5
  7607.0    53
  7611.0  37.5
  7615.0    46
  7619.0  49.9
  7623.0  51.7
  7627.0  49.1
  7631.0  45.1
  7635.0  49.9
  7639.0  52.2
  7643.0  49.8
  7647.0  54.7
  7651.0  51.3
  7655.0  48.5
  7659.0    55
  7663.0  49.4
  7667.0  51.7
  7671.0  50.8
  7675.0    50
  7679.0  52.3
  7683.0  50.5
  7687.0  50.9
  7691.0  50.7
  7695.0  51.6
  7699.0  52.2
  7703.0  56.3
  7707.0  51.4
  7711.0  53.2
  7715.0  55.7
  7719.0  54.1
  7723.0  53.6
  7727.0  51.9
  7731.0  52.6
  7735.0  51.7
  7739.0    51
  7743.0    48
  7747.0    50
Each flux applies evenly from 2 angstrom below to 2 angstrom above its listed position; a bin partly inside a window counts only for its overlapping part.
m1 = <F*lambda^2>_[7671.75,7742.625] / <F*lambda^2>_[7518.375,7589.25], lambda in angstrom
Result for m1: 1.07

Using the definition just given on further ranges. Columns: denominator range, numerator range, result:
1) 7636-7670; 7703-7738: 1.05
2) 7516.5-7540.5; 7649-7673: 1.06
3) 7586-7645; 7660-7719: 1.08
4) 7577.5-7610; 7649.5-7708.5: 1.04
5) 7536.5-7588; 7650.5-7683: 1.02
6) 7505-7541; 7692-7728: 1.10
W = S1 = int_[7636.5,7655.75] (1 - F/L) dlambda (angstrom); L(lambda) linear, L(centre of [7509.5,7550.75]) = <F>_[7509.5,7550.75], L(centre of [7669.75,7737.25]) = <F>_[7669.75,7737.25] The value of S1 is 0.2 angstrom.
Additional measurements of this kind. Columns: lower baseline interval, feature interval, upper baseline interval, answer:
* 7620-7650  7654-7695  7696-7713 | 0.7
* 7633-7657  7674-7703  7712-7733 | 0.5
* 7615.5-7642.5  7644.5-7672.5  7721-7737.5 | -0.7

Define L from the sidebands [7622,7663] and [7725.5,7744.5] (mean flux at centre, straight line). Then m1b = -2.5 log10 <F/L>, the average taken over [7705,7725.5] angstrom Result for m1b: -0.05 mag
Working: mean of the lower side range 50.6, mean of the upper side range 51.1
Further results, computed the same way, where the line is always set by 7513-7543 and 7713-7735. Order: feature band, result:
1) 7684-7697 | 0.04 mag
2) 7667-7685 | 0.04 mag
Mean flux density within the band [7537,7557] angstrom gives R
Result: 52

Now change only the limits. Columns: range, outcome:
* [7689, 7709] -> 52.4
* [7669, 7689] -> 50.9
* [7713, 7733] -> 53.6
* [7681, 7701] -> 51.2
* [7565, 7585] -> 50.9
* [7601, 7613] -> 47.7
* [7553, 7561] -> 52.2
